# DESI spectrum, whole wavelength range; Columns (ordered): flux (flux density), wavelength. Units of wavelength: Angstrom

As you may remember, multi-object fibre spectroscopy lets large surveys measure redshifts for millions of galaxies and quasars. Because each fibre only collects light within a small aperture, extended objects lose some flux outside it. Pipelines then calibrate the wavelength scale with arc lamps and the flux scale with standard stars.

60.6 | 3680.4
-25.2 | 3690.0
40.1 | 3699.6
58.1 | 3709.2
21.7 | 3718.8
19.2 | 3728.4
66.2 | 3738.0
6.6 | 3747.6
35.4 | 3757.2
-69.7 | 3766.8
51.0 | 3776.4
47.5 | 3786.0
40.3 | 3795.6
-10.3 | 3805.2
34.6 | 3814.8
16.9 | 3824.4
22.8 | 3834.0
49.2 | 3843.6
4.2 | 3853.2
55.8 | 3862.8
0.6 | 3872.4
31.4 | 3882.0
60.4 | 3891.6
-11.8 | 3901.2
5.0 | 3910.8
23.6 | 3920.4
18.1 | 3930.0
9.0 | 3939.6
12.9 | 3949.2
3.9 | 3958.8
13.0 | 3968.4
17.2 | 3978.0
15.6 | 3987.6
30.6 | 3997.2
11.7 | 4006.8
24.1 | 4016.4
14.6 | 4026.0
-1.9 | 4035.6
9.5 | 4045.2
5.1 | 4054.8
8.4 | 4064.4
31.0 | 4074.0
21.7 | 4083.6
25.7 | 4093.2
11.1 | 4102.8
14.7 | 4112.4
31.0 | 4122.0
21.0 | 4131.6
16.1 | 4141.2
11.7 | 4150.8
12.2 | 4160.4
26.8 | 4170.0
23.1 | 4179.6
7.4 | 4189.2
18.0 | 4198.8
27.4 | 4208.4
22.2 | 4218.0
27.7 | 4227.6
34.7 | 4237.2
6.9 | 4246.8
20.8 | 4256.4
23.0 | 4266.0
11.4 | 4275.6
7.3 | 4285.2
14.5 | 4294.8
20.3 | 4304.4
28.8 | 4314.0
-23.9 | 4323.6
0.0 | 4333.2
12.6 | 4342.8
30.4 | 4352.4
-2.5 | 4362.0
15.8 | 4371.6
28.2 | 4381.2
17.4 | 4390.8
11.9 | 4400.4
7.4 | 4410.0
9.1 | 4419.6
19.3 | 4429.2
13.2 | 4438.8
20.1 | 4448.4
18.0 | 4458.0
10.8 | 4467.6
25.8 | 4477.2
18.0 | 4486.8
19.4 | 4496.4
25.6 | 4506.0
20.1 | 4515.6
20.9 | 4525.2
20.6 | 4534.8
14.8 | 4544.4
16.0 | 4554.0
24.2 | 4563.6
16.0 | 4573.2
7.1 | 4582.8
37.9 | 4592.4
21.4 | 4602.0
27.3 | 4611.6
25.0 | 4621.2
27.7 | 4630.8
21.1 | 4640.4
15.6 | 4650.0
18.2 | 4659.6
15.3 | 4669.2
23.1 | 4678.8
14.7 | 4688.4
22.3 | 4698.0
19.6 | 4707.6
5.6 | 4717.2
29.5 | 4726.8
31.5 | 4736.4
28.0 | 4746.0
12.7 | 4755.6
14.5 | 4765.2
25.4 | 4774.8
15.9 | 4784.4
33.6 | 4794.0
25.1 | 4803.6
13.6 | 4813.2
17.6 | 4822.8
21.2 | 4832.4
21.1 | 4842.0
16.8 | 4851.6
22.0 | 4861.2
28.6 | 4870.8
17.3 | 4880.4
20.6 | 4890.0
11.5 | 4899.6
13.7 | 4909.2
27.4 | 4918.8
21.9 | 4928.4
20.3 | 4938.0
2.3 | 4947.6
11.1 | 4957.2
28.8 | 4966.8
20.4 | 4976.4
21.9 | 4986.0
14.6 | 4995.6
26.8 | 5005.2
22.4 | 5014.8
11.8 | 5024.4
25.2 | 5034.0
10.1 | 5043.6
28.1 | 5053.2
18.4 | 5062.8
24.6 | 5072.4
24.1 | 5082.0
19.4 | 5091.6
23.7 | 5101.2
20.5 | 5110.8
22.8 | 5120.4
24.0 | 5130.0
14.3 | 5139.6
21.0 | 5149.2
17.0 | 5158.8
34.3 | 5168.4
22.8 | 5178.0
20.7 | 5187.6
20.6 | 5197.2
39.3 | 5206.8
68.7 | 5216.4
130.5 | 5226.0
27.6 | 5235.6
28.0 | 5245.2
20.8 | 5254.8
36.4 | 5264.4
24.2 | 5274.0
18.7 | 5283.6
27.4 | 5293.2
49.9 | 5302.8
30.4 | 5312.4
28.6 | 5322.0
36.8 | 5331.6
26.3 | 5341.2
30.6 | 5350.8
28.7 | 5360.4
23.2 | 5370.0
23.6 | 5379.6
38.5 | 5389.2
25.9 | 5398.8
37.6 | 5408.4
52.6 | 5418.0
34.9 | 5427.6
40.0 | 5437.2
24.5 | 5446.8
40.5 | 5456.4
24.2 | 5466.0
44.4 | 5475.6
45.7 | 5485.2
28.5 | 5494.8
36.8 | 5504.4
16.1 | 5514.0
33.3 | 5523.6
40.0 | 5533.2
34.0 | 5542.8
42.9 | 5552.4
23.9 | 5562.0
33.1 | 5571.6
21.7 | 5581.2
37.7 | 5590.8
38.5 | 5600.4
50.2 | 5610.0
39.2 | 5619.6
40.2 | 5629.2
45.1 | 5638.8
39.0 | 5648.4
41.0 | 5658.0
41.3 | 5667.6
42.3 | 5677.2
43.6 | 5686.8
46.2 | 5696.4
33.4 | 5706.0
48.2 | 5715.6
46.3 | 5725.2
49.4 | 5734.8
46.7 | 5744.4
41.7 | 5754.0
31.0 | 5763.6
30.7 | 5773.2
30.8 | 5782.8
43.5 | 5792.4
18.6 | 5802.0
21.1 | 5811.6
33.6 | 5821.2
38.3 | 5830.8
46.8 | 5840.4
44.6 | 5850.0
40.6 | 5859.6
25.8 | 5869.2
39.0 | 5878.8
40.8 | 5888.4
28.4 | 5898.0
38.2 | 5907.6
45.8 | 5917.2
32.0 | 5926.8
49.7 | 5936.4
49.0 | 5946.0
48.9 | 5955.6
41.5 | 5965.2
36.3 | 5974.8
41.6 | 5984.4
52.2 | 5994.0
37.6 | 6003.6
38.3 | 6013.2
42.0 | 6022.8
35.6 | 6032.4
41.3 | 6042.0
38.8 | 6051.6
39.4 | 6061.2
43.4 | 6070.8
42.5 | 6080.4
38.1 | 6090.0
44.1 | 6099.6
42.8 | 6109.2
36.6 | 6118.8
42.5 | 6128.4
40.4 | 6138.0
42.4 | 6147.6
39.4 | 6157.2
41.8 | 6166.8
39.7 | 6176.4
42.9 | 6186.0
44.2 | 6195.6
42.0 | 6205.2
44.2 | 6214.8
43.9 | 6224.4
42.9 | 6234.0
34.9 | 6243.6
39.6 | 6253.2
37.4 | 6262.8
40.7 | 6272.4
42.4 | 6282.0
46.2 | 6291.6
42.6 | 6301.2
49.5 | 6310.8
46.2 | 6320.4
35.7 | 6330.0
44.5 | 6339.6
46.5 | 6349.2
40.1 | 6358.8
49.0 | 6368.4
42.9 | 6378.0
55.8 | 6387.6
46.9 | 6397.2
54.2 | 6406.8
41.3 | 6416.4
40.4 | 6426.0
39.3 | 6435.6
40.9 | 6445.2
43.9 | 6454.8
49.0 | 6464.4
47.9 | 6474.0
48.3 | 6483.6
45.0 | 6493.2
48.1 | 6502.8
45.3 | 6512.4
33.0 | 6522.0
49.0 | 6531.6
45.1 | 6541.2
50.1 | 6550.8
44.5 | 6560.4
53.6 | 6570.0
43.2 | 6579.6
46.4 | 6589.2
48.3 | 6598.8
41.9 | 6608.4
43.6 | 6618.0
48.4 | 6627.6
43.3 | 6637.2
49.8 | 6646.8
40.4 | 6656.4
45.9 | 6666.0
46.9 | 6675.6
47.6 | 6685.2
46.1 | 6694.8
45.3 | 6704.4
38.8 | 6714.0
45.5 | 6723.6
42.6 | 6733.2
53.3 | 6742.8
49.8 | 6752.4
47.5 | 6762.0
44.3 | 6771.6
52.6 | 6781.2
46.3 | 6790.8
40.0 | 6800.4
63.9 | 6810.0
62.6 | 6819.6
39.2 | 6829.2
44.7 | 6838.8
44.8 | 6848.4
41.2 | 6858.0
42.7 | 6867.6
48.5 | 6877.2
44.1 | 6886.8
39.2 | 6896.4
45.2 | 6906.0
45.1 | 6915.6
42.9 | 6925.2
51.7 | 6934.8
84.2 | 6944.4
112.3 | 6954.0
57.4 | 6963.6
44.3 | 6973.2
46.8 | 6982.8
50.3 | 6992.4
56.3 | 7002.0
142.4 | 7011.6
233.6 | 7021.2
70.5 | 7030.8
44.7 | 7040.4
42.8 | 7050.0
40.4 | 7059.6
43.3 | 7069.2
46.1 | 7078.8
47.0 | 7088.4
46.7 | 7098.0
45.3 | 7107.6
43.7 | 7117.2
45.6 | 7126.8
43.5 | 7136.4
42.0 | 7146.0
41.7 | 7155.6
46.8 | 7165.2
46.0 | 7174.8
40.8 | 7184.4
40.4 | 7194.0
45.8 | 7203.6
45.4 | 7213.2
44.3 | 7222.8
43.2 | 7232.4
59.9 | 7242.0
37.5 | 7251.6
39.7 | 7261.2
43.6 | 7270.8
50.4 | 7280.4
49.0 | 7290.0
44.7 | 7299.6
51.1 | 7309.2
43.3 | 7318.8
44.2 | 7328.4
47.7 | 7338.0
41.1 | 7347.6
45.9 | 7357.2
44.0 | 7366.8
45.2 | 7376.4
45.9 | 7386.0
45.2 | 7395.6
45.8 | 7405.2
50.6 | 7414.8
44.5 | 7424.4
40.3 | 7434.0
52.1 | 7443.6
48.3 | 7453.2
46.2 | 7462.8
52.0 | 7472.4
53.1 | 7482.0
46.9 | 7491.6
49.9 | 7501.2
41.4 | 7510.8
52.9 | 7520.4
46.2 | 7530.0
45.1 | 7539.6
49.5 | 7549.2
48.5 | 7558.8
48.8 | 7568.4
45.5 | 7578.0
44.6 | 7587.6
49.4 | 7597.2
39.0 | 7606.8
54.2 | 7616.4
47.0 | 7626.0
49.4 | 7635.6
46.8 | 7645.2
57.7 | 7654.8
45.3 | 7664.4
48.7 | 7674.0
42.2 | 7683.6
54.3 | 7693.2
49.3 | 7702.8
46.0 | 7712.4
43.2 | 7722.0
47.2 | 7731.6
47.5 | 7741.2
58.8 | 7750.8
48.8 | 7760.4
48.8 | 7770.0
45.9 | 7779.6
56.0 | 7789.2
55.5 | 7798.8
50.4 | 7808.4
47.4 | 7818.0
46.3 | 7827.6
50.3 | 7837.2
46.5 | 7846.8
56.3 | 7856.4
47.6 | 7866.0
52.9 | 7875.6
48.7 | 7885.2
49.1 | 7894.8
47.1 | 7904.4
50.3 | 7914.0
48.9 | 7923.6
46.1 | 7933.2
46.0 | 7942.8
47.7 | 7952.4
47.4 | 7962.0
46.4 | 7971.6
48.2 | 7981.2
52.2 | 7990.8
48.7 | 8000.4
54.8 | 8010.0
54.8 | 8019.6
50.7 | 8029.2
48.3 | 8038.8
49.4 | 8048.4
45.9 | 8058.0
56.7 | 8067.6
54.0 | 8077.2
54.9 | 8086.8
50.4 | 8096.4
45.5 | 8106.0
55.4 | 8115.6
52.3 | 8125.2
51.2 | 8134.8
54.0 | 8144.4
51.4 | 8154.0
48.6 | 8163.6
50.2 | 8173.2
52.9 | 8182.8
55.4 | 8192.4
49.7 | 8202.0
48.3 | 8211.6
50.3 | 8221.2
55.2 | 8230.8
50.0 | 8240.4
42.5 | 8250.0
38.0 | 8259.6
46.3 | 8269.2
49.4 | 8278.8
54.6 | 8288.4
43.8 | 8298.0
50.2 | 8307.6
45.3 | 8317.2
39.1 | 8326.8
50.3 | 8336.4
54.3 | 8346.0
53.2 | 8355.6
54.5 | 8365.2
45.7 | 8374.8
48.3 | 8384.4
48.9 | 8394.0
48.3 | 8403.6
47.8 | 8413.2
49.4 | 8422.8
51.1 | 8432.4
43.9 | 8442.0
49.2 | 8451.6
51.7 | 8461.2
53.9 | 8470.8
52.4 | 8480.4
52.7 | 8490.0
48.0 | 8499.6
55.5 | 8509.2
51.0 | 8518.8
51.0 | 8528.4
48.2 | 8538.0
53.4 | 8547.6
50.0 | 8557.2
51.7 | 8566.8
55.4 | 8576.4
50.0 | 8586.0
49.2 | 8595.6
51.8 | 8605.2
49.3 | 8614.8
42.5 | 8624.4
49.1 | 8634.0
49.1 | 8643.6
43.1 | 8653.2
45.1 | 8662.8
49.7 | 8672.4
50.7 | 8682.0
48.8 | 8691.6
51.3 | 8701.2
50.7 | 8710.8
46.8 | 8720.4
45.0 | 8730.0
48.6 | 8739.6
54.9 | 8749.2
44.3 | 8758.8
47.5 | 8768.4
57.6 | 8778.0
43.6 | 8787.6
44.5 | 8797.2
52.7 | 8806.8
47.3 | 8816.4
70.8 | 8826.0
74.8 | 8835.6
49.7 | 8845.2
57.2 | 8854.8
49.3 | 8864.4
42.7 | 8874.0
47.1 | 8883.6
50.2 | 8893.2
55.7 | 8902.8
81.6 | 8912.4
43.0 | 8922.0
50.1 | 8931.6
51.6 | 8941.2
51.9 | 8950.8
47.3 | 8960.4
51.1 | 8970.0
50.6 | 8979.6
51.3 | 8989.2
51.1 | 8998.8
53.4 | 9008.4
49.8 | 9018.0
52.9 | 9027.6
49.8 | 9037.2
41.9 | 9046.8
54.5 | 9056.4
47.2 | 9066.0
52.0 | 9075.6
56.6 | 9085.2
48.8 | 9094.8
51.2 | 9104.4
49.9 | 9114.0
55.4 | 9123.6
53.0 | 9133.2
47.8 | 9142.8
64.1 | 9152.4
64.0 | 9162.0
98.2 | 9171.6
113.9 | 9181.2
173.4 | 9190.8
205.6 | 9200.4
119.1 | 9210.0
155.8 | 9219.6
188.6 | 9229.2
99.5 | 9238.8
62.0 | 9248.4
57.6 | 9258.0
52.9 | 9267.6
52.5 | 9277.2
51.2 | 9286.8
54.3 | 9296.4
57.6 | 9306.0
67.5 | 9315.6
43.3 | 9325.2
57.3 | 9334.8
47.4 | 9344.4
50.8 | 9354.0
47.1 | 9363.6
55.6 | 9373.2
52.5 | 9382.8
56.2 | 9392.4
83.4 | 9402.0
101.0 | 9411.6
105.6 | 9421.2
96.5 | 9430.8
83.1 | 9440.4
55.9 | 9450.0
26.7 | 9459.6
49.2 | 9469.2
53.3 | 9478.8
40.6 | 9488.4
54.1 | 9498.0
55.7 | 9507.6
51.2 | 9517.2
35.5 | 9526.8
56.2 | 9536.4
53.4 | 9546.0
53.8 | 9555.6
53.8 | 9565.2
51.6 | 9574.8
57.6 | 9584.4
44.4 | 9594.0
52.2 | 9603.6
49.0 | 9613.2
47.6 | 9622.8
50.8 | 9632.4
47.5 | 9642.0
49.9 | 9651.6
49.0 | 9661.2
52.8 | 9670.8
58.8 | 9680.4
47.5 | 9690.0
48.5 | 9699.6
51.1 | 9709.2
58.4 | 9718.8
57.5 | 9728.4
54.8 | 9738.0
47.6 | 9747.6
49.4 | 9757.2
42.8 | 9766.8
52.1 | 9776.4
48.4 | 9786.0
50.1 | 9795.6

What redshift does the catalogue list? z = 0.40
